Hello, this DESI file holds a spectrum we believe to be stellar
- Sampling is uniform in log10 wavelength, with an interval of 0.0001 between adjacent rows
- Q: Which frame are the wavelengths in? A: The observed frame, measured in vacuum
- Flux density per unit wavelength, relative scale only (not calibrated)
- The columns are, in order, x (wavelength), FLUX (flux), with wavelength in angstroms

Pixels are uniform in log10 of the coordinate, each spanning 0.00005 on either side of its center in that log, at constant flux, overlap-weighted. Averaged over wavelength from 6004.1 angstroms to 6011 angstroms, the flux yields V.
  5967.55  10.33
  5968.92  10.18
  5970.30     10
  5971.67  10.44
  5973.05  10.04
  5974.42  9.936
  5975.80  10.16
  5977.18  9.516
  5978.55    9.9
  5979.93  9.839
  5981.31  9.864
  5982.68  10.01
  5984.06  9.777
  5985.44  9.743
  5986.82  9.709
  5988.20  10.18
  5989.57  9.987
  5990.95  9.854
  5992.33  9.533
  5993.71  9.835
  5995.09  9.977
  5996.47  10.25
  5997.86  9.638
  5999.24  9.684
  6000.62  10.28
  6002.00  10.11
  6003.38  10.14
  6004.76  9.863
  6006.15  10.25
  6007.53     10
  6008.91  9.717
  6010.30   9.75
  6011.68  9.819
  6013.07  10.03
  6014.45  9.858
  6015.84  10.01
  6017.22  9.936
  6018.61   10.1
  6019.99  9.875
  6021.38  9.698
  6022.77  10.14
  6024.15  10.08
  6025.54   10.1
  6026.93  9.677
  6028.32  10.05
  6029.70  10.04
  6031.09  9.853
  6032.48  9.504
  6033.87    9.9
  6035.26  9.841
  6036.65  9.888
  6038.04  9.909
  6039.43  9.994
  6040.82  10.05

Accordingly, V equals 9.91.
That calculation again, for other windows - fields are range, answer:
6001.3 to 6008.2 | 10.1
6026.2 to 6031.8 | 9.91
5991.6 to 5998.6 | 9.83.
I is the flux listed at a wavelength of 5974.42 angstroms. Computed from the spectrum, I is 9.936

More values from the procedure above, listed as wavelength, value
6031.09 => 9.853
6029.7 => 10.04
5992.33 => 9.533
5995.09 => 9.977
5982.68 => 10.01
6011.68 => 9.819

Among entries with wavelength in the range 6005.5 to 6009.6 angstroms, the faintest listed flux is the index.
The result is 9.717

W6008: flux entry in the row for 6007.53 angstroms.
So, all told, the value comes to 10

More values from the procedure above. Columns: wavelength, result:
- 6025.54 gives 10.1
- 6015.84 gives 10.01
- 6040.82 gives 10.05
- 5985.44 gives 9.743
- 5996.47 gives 10.25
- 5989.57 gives 9.987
